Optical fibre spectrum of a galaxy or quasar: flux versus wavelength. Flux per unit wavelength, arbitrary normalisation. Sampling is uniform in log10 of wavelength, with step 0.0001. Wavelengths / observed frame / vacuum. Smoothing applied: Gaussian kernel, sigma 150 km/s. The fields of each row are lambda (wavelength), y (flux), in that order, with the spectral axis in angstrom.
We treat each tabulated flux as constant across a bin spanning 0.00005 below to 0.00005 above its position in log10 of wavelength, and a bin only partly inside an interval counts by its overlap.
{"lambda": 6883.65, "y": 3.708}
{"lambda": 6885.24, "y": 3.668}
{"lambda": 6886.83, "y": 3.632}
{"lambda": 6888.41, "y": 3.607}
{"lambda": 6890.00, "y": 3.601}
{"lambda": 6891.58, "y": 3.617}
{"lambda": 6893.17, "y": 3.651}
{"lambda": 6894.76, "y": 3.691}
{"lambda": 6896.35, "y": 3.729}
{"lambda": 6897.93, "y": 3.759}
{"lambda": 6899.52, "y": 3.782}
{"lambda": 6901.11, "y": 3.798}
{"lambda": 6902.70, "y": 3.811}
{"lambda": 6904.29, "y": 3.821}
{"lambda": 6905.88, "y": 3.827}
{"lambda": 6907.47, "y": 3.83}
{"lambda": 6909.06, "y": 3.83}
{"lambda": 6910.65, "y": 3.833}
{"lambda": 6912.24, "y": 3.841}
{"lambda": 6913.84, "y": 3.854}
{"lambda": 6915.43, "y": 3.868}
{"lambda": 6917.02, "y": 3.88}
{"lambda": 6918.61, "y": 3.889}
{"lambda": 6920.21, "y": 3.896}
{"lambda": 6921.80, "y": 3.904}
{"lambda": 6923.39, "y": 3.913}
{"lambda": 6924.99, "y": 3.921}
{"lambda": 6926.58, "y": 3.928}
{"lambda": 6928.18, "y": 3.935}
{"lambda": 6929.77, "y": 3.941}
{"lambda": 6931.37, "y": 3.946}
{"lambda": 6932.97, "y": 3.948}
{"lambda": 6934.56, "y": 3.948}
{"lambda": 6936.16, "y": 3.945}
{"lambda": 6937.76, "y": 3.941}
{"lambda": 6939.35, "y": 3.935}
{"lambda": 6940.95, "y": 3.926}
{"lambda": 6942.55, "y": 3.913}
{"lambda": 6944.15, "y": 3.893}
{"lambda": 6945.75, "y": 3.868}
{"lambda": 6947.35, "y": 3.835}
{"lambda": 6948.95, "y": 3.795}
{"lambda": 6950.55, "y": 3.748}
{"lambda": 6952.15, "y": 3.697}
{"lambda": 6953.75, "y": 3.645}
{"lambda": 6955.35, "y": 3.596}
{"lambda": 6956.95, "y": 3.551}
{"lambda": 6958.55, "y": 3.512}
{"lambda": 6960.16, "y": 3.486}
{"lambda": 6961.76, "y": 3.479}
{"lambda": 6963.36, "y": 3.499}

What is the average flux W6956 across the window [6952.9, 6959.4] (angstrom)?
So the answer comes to 3.58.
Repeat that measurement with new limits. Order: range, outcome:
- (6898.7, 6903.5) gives 3.79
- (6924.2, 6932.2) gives 3.93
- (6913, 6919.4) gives 3.87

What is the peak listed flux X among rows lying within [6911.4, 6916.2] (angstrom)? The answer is 3.868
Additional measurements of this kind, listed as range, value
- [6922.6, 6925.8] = 3.921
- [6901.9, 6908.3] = 3.83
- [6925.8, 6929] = 3.935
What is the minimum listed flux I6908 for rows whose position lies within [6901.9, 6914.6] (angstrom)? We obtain 3.811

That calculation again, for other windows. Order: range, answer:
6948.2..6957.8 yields 3.551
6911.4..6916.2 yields 3.841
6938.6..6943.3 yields 3.913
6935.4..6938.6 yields 3.941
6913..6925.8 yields 3.854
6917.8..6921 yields 3.889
